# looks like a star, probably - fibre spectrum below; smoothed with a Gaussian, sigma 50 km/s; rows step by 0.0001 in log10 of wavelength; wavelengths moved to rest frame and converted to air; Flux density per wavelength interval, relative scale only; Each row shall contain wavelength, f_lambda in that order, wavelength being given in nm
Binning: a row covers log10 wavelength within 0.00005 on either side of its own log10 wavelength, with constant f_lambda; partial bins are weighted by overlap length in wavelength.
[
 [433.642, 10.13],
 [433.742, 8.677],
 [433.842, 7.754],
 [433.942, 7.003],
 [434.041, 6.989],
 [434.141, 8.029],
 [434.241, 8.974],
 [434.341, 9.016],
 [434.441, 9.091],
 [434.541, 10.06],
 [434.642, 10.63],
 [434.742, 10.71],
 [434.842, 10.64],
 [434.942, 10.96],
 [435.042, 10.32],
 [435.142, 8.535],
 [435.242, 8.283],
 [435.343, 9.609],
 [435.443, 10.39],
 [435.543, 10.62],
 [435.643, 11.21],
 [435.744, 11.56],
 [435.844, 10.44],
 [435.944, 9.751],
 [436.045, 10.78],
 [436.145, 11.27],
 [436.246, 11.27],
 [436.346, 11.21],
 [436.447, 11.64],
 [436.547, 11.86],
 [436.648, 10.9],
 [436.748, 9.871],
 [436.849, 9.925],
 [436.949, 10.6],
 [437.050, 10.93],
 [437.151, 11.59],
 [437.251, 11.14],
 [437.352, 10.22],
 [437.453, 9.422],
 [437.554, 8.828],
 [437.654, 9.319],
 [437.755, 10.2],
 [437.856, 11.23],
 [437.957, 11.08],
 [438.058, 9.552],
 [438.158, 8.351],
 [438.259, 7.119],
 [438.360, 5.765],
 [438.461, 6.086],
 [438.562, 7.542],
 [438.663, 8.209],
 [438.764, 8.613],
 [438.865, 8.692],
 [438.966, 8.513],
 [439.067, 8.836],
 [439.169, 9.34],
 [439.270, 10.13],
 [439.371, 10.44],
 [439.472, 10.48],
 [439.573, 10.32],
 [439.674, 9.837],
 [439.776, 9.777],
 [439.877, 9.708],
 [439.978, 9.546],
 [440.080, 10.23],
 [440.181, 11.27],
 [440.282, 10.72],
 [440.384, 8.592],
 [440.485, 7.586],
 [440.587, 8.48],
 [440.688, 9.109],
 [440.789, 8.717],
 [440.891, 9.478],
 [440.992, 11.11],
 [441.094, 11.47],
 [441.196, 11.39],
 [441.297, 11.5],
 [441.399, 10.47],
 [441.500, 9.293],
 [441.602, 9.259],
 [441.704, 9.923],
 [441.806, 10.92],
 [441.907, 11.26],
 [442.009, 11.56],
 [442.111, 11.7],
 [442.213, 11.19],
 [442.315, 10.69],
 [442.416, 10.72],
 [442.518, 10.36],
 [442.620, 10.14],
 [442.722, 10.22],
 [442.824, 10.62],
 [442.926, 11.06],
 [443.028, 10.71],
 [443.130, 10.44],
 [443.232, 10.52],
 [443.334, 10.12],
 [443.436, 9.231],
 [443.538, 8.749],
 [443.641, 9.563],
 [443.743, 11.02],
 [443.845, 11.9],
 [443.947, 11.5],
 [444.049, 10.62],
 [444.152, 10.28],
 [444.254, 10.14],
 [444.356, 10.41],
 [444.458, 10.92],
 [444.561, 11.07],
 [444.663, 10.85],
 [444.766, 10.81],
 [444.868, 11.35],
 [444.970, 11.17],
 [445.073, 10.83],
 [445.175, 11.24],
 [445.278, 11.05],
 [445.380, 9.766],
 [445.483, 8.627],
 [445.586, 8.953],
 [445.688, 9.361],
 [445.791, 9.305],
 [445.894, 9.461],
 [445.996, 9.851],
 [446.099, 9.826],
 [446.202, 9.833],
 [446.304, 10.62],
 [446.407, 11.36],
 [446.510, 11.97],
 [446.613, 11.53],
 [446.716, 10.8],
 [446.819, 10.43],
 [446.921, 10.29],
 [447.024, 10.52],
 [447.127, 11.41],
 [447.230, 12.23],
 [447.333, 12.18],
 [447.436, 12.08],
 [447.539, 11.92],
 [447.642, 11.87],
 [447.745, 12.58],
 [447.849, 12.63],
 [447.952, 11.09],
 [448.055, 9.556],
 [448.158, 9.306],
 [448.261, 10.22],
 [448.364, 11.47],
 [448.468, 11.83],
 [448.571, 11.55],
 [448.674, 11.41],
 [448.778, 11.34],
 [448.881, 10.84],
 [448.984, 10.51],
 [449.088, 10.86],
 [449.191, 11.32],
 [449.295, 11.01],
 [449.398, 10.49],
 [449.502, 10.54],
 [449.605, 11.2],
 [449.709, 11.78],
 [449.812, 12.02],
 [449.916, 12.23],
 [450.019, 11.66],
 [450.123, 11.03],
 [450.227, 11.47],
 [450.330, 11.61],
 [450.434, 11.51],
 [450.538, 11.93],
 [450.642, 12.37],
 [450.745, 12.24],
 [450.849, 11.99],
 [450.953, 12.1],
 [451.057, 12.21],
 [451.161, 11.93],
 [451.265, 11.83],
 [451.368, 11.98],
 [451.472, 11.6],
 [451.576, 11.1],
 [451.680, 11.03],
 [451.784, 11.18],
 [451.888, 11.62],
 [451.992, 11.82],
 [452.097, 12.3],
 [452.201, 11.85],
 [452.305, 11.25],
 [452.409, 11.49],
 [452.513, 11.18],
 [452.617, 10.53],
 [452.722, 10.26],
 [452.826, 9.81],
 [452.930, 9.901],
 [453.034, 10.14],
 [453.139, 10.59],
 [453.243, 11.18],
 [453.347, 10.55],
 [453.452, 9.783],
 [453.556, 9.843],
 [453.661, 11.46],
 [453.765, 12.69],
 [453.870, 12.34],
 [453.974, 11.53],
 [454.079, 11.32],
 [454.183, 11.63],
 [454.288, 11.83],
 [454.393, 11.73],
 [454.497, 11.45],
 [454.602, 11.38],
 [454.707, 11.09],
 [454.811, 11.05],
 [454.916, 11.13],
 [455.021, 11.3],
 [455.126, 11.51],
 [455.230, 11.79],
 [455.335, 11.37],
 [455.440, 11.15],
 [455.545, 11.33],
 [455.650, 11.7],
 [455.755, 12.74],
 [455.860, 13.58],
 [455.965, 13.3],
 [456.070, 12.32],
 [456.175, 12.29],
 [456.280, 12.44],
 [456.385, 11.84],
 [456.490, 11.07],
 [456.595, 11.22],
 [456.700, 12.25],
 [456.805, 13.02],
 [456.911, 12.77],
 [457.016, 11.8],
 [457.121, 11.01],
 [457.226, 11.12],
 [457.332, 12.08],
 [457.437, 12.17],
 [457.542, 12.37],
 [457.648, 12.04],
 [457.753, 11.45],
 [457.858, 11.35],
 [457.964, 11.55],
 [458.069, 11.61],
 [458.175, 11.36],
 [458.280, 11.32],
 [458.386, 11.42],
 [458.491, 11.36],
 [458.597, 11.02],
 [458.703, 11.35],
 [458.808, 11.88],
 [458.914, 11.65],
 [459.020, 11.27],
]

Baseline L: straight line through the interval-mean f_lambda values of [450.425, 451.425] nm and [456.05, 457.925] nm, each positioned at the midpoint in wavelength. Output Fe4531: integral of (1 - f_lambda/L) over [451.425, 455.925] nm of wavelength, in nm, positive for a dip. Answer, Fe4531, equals 0.25 nm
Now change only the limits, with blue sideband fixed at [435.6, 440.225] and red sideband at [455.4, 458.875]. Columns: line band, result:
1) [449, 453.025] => -0.07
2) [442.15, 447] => 0.05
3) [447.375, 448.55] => -0.05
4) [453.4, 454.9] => 0.02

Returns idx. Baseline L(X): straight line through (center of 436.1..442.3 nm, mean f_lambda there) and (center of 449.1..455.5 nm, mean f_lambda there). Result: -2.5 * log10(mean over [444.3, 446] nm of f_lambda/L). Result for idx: 0.03 mag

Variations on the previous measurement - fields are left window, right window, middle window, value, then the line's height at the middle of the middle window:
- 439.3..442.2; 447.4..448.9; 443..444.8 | 0.02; 10.7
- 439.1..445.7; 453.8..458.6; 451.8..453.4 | 0.04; 11.4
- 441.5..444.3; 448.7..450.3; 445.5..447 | 0.07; 10.9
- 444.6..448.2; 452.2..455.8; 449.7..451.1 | -0.08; 11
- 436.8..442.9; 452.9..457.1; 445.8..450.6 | -0.03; 10.8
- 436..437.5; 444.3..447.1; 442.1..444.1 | 0.00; 10.6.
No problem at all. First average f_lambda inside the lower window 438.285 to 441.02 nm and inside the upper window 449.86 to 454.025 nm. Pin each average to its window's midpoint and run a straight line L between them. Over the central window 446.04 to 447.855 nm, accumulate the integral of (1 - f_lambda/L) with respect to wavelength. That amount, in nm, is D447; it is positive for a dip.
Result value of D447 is -0.14 nm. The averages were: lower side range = 9.12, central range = 11.3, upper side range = 11.4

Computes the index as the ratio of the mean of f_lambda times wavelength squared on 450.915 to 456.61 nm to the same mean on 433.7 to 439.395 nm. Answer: 1.3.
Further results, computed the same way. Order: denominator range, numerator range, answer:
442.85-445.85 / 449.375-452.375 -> 1.15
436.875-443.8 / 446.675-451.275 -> 1.20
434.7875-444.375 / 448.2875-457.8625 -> 1.22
